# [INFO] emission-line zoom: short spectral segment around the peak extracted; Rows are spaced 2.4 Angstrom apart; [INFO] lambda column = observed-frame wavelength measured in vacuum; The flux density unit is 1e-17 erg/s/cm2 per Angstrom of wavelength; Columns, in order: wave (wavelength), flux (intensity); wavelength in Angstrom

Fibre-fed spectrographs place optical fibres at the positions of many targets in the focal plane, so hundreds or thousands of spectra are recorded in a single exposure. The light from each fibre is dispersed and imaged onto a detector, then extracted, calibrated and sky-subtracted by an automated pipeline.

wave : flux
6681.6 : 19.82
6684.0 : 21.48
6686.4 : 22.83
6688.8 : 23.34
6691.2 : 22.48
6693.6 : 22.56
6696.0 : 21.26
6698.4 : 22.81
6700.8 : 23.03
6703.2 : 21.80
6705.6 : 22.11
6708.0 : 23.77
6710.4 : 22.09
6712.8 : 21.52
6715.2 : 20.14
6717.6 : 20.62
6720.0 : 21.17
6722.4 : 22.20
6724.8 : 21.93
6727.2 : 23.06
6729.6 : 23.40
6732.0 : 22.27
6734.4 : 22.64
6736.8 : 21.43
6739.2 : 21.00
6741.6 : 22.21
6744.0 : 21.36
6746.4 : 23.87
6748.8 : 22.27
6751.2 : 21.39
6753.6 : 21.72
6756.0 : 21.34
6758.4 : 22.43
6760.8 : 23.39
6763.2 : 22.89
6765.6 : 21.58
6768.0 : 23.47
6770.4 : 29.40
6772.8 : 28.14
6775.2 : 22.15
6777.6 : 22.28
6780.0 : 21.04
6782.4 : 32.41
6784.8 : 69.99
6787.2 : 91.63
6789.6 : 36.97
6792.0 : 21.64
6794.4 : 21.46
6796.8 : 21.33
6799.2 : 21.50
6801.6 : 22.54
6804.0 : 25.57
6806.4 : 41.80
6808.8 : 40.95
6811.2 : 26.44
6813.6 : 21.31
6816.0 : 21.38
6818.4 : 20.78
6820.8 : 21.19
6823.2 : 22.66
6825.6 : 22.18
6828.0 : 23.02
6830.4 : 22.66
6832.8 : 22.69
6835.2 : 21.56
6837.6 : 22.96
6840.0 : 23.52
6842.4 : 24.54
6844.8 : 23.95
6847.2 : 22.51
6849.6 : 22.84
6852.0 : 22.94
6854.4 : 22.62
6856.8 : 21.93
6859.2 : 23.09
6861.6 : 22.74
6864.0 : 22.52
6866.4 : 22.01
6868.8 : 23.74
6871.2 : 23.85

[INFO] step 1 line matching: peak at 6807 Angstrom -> [N II] 6583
